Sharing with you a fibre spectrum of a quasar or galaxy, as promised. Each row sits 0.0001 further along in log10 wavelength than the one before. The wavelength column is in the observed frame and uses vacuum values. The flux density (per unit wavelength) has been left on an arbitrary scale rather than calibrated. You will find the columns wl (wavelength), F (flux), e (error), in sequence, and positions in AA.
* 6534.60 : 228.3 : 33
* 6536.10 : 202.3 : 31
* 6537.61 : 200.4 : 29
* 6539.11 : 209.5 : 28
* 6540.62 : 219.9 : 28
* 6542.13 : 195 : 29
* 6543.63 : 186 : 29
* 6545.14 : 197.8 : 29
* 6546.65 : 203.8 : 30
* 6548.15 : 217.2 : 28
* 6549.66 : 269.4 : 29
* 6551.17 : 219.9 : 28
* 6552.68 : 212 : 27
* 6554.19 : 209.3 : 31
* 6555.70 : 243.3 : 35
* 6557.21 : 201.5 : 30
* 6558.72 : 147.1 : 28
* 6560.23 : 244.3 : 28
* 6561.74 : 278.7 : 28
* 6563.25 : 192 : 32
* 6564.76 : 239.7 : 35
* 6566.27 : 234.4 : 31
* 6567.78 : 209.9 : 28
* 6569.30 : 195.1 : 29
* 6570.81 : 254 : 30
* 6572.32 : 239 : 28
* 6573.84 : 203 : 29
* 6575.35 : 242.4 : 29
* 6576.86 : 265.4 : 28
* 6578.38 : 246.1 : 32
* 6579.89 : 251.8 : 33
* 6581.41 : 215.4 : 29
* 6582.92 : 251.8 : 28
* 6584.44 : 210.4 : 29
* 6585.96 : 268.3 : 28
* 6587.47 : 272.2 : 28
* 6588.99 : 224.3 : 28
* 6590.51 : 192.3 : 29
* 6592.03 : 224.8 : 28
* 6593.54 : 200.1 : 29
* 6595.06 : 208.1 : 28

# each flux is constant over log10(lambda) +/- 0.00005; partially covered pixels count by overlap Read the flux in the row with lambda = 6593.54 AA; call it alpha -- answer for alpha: 200.1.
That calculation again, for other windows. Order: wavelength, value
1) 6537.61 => 200.4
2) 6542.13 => 195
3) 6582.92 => 251.8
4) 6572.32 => 239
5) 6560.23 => 244.3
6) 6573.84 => 203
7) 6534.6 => 228.3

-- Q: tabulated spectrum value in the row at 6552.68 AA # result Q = 212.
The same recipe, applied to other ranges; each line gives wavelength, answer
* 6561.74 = 278.7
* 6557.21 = 201.5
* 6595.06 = 208.1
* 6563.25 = 192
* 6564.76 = 239.7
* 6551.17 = 219.9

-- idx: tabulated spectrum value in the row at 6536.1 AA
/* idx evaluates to 202.3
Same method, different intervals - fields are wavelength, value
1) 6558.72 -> 147.1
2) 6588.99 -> 224.3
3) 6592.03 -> 224.8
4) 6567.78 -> 209.9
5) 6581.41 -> 215.4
